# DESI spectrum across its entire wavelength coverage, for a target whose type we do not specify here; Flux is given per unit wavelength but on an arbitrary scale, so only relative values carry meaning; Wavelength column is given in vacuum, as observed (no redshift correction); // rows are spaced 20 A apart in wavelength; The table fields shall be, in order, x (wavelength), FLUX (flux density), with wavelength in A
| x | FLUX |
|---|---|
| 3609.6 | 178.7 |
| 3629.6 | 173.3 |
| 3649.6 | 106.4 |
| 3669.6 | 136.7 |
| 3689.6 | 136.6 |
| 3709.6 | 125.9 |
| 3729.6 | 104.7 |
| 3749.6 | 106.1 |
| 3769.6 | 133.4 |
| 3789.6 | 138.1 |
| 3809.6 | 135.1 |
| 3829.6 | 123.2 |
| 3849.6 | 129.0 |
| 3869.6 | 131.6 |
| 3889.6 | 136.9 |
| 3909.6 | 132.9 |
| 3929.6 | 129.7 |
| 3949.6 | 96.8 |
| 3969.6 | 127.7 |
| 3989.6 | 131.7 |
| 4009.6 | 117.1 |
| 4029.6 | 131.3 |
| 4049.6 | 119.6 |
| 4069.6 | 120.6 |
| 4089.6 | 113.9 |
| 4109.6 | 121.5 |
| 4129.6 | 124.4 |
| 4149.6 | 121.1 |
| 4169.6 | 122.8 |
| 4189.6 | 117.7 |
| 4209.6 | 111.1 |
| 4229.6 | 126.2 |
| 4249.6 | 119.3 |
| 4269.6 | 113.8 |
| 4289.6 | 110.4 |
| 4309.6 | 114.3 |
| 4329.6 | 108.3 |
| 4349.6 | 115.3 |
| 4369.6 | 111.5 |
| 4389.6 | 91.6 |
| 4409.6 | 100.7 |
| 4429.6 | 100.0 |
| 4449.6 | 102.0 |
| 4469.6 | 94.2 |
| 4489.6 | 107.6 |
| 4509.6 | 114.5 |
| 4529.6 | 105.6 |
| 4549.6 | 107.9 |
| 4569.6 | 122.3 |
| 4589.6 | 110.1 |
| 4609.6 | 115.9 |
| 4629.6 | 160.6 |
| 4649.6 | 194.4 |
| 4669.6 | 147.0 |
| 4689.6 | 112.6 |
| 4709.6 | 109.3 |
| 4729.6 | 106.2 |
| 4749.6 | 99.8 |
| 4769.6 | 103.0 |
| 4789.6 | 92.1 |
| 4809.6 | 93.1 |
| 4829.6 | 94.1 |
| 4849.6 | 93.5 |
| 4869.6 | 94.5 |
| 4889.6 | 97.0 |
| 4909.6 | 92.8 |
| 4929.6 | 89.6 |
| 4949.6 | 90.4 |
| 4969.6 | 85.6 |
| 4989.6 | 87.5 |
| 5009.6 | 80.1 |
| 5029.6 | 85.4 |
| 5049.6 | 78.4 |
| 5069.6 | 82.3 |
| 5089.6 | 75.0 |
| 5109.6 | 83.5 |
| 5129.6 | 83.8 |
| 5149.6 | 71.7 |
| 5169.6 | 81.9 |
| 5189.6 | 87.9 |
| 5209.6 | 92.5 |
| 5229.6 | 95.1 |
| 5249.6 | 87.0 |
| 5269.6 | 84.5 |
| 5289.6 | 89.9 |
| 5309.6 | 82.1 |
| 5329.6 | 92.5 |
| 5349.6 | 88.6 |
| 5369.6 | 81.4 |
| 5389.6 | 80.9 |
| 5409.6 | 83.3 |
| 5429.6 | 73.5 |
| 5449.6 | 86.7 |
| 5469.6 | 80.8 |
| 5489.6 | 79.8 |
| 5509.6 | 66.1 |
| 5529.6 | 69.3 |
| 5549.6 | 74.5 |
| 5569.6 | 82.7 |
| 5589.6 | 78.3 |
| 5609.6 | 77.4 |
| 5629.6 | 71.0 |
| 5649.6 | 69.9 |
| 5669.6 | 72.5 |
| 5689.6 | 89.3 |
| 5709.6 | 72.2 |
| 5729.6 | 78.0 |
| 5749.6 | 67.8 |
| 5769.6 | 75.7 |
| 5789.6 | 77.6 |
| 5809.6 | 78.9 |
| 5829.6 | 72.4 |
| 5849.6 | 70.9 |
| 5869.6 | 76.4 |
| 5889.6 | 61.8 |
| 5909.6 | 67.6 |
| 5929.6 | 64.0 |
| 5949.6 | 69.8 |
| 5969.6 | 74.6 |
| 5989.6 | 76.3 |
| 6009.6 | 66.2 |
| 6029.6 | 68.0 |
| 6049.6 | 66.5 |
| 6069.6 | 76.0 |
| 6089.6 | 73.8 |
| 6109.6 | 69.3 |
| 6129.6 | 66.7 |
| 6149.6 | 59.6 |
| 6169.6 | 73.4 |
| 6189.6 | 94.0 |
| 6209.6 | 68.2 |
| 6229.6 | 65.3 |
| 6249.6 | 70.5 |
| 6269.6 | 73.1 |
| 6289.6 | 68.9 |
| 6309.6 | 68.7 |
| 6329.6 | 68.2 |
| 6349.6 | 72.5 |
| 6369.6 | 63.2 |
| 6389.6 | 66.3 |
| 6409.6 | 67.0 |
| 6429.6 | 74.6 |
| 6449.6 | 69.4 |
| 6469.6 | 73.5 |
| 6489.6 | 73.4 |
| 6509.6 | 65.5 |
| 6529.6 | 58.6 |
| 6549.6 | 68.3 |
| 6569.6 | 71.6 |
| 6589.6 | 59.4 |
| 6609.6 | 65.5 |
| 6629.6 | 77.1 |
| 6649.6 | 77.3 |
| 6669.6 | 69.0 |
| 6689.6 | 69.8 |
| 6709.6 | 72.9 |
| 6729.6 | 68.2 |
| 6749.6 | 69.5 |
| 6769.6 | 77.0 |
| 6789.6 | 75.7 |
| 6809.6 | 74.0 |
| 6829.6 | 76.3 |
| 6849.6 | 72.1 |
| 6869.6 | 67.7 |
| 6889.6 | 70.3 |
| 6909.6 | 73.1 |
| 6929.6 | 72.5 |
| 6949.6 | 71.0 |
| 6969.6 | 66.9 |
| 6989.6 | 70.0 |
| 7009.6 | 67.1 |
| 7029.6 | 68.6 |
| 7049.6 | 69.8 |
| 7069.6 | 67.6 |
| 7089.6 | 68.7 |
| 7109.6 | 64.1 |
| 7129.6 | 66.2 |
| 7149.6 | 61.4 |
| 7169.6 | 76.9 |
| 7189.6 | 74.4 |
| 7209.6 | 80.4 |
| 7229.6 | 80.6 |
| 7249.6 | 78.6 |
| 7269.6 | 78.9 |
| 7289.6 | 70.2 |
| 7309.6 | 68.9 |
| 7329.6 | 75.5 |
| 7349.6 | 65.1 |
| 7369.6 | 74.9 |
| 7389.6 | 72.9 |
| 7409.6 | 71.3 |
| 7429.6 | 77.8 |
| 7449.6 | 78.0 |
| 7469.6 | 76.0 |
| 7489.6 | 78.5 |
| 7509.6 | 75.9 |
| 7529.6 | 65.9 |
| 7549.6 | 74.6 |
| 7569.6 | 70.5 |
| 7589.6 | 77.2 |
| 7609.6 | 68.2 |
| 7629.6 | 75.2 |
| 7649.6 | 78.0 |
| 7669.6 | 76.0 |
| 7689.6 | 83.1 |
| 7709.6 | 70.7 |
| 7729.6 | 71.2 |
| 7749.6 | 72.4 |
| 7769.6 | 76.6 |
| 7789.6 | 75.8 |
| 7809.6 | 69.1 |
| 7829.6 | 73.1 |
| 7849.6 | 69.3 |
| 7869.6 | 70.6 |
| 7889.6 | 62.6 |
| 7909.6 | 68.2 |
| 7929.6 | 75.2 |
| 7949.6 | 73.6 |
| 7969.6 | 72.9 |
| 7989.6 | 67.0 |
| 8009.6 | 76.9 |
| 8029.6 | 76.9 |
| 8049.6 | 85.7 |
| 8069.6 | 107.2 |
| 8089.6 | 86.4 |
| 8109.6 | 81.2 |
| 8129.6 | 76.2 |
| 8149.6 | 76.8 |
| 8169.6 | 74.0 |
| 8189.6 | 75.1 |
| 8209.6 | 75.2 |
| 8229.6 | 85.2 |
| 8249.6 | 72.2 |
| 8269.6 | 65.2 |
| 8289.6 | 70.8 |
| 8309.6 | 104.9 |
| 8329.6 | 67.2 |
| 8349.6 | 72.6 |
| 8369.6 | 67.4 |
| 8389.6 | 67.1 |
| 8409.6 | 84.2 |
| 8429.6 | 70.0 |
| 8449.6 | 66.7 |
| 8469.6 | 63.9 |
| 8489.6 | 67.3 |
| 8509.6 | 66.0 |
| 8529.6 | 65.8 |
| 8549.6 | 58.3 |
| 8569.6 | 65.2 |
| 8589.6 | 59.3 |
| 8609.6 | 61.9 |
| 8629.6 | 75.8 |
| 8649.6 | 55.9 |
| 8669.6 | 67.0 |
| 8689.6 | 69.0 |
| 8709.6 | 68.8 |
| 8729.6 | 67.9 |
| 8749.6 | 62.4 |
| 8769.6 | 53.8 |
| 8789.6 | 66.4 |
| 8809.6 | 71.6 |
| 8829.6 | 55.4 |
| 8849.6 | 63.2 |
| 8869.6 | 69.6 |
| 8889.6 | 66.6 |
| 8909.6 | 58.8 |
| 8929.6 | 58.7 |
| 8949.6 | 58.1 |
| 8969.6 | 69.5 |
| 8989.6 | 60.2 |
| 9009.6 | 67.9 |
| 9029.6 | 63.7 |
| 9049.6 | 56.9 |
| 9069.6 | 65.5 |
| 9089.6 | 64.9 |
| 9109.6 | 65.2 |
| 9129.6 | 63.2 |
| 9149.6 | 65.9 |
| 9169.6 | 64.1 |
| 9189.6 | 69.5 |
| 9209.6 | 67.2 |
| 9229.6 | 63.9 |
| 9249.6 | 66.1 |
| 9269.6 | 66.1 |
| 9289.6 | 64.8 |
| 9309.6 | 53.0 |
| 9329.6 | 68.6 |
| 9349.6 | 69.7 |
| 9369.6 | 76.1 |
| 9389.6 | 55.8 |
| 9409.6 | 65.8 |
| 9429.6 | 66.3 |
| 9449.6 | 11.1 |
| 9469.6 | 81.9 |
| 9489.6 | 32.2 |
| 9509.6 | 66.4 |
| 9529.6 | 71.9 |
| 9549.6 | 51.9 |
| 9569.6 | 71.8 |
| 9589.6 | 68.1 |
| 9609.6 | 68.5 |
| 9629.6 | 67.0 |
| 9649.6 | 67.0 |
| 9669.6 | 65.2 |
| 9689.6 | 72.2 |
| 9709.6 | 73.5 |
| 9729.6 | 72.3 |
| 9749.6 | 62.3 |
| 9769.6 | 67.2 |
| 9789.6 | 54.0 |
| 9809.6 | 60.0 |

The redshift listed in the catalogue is 0.660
